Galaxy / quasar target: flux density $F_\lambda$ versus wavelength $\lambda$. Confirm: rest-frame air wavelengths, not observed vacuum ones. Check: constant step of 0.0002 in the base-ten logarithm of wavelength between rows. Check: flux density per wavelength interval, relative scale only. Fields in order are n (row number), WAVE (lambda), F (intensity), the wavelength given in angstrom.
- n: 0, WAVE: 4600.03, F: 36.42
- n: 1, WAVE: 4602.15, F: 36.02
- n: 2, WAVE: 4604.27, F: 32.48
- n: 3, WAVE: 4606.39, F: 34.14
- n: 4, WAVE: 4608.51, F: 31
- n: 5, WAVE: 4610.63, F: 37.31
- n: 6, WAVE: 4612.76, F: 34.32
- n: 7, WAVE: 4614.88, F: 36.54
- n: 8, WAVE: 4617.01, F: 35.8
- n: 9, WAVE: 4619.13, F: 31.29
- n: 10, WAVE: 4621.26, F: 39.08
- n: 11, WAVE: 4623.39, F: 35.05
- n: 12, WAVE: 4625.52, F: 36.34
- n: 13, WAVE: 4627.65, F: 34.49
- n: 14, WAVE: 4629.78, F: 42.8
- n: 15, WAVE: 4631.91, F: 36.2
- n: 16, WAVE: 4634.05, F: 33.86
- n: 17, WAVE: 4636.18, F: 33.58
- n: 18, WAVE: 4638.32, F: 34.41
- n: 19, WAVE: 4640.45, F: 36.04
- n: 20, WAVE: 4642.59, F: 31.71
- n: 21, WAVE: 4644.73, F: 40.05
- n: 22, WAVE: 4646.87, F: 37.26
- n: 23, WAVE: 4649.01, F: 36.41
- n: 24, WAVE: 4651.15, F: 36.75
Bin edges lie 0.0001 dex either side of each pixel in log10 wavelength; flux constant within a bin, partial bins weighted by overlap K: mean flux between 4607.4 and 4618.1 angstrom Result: 35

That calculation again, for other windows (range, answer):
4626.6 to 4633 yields 37.8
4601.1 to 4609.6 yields 33.4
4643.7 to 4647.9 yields 38.7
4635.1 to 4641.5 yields 34.7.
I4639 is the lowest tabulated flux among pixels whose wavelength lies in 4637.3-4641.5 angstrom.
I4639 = 34.41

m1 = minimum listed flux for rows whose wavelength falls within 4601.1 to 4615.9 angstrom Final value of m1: 31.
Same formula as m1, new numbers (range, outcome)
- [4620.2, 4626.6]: 35.05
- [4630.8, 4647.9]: 31.71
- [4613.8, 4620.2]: 31.29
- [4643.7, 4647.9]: 37.26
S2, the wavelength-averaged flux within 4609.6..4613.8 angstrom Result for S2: 35.8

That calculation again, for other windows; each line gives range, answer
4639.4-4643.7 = 33.9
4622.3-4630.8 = 37.1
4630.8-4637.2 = 34.6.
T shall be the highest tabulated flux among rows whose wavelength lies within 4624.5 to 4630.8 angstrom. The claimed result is 42.8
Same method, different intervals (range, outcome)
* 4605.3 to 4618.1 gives 37.31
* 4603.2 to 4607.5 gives 34.14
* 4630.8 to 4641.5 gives 36.2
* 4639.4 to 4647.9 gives 40.05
